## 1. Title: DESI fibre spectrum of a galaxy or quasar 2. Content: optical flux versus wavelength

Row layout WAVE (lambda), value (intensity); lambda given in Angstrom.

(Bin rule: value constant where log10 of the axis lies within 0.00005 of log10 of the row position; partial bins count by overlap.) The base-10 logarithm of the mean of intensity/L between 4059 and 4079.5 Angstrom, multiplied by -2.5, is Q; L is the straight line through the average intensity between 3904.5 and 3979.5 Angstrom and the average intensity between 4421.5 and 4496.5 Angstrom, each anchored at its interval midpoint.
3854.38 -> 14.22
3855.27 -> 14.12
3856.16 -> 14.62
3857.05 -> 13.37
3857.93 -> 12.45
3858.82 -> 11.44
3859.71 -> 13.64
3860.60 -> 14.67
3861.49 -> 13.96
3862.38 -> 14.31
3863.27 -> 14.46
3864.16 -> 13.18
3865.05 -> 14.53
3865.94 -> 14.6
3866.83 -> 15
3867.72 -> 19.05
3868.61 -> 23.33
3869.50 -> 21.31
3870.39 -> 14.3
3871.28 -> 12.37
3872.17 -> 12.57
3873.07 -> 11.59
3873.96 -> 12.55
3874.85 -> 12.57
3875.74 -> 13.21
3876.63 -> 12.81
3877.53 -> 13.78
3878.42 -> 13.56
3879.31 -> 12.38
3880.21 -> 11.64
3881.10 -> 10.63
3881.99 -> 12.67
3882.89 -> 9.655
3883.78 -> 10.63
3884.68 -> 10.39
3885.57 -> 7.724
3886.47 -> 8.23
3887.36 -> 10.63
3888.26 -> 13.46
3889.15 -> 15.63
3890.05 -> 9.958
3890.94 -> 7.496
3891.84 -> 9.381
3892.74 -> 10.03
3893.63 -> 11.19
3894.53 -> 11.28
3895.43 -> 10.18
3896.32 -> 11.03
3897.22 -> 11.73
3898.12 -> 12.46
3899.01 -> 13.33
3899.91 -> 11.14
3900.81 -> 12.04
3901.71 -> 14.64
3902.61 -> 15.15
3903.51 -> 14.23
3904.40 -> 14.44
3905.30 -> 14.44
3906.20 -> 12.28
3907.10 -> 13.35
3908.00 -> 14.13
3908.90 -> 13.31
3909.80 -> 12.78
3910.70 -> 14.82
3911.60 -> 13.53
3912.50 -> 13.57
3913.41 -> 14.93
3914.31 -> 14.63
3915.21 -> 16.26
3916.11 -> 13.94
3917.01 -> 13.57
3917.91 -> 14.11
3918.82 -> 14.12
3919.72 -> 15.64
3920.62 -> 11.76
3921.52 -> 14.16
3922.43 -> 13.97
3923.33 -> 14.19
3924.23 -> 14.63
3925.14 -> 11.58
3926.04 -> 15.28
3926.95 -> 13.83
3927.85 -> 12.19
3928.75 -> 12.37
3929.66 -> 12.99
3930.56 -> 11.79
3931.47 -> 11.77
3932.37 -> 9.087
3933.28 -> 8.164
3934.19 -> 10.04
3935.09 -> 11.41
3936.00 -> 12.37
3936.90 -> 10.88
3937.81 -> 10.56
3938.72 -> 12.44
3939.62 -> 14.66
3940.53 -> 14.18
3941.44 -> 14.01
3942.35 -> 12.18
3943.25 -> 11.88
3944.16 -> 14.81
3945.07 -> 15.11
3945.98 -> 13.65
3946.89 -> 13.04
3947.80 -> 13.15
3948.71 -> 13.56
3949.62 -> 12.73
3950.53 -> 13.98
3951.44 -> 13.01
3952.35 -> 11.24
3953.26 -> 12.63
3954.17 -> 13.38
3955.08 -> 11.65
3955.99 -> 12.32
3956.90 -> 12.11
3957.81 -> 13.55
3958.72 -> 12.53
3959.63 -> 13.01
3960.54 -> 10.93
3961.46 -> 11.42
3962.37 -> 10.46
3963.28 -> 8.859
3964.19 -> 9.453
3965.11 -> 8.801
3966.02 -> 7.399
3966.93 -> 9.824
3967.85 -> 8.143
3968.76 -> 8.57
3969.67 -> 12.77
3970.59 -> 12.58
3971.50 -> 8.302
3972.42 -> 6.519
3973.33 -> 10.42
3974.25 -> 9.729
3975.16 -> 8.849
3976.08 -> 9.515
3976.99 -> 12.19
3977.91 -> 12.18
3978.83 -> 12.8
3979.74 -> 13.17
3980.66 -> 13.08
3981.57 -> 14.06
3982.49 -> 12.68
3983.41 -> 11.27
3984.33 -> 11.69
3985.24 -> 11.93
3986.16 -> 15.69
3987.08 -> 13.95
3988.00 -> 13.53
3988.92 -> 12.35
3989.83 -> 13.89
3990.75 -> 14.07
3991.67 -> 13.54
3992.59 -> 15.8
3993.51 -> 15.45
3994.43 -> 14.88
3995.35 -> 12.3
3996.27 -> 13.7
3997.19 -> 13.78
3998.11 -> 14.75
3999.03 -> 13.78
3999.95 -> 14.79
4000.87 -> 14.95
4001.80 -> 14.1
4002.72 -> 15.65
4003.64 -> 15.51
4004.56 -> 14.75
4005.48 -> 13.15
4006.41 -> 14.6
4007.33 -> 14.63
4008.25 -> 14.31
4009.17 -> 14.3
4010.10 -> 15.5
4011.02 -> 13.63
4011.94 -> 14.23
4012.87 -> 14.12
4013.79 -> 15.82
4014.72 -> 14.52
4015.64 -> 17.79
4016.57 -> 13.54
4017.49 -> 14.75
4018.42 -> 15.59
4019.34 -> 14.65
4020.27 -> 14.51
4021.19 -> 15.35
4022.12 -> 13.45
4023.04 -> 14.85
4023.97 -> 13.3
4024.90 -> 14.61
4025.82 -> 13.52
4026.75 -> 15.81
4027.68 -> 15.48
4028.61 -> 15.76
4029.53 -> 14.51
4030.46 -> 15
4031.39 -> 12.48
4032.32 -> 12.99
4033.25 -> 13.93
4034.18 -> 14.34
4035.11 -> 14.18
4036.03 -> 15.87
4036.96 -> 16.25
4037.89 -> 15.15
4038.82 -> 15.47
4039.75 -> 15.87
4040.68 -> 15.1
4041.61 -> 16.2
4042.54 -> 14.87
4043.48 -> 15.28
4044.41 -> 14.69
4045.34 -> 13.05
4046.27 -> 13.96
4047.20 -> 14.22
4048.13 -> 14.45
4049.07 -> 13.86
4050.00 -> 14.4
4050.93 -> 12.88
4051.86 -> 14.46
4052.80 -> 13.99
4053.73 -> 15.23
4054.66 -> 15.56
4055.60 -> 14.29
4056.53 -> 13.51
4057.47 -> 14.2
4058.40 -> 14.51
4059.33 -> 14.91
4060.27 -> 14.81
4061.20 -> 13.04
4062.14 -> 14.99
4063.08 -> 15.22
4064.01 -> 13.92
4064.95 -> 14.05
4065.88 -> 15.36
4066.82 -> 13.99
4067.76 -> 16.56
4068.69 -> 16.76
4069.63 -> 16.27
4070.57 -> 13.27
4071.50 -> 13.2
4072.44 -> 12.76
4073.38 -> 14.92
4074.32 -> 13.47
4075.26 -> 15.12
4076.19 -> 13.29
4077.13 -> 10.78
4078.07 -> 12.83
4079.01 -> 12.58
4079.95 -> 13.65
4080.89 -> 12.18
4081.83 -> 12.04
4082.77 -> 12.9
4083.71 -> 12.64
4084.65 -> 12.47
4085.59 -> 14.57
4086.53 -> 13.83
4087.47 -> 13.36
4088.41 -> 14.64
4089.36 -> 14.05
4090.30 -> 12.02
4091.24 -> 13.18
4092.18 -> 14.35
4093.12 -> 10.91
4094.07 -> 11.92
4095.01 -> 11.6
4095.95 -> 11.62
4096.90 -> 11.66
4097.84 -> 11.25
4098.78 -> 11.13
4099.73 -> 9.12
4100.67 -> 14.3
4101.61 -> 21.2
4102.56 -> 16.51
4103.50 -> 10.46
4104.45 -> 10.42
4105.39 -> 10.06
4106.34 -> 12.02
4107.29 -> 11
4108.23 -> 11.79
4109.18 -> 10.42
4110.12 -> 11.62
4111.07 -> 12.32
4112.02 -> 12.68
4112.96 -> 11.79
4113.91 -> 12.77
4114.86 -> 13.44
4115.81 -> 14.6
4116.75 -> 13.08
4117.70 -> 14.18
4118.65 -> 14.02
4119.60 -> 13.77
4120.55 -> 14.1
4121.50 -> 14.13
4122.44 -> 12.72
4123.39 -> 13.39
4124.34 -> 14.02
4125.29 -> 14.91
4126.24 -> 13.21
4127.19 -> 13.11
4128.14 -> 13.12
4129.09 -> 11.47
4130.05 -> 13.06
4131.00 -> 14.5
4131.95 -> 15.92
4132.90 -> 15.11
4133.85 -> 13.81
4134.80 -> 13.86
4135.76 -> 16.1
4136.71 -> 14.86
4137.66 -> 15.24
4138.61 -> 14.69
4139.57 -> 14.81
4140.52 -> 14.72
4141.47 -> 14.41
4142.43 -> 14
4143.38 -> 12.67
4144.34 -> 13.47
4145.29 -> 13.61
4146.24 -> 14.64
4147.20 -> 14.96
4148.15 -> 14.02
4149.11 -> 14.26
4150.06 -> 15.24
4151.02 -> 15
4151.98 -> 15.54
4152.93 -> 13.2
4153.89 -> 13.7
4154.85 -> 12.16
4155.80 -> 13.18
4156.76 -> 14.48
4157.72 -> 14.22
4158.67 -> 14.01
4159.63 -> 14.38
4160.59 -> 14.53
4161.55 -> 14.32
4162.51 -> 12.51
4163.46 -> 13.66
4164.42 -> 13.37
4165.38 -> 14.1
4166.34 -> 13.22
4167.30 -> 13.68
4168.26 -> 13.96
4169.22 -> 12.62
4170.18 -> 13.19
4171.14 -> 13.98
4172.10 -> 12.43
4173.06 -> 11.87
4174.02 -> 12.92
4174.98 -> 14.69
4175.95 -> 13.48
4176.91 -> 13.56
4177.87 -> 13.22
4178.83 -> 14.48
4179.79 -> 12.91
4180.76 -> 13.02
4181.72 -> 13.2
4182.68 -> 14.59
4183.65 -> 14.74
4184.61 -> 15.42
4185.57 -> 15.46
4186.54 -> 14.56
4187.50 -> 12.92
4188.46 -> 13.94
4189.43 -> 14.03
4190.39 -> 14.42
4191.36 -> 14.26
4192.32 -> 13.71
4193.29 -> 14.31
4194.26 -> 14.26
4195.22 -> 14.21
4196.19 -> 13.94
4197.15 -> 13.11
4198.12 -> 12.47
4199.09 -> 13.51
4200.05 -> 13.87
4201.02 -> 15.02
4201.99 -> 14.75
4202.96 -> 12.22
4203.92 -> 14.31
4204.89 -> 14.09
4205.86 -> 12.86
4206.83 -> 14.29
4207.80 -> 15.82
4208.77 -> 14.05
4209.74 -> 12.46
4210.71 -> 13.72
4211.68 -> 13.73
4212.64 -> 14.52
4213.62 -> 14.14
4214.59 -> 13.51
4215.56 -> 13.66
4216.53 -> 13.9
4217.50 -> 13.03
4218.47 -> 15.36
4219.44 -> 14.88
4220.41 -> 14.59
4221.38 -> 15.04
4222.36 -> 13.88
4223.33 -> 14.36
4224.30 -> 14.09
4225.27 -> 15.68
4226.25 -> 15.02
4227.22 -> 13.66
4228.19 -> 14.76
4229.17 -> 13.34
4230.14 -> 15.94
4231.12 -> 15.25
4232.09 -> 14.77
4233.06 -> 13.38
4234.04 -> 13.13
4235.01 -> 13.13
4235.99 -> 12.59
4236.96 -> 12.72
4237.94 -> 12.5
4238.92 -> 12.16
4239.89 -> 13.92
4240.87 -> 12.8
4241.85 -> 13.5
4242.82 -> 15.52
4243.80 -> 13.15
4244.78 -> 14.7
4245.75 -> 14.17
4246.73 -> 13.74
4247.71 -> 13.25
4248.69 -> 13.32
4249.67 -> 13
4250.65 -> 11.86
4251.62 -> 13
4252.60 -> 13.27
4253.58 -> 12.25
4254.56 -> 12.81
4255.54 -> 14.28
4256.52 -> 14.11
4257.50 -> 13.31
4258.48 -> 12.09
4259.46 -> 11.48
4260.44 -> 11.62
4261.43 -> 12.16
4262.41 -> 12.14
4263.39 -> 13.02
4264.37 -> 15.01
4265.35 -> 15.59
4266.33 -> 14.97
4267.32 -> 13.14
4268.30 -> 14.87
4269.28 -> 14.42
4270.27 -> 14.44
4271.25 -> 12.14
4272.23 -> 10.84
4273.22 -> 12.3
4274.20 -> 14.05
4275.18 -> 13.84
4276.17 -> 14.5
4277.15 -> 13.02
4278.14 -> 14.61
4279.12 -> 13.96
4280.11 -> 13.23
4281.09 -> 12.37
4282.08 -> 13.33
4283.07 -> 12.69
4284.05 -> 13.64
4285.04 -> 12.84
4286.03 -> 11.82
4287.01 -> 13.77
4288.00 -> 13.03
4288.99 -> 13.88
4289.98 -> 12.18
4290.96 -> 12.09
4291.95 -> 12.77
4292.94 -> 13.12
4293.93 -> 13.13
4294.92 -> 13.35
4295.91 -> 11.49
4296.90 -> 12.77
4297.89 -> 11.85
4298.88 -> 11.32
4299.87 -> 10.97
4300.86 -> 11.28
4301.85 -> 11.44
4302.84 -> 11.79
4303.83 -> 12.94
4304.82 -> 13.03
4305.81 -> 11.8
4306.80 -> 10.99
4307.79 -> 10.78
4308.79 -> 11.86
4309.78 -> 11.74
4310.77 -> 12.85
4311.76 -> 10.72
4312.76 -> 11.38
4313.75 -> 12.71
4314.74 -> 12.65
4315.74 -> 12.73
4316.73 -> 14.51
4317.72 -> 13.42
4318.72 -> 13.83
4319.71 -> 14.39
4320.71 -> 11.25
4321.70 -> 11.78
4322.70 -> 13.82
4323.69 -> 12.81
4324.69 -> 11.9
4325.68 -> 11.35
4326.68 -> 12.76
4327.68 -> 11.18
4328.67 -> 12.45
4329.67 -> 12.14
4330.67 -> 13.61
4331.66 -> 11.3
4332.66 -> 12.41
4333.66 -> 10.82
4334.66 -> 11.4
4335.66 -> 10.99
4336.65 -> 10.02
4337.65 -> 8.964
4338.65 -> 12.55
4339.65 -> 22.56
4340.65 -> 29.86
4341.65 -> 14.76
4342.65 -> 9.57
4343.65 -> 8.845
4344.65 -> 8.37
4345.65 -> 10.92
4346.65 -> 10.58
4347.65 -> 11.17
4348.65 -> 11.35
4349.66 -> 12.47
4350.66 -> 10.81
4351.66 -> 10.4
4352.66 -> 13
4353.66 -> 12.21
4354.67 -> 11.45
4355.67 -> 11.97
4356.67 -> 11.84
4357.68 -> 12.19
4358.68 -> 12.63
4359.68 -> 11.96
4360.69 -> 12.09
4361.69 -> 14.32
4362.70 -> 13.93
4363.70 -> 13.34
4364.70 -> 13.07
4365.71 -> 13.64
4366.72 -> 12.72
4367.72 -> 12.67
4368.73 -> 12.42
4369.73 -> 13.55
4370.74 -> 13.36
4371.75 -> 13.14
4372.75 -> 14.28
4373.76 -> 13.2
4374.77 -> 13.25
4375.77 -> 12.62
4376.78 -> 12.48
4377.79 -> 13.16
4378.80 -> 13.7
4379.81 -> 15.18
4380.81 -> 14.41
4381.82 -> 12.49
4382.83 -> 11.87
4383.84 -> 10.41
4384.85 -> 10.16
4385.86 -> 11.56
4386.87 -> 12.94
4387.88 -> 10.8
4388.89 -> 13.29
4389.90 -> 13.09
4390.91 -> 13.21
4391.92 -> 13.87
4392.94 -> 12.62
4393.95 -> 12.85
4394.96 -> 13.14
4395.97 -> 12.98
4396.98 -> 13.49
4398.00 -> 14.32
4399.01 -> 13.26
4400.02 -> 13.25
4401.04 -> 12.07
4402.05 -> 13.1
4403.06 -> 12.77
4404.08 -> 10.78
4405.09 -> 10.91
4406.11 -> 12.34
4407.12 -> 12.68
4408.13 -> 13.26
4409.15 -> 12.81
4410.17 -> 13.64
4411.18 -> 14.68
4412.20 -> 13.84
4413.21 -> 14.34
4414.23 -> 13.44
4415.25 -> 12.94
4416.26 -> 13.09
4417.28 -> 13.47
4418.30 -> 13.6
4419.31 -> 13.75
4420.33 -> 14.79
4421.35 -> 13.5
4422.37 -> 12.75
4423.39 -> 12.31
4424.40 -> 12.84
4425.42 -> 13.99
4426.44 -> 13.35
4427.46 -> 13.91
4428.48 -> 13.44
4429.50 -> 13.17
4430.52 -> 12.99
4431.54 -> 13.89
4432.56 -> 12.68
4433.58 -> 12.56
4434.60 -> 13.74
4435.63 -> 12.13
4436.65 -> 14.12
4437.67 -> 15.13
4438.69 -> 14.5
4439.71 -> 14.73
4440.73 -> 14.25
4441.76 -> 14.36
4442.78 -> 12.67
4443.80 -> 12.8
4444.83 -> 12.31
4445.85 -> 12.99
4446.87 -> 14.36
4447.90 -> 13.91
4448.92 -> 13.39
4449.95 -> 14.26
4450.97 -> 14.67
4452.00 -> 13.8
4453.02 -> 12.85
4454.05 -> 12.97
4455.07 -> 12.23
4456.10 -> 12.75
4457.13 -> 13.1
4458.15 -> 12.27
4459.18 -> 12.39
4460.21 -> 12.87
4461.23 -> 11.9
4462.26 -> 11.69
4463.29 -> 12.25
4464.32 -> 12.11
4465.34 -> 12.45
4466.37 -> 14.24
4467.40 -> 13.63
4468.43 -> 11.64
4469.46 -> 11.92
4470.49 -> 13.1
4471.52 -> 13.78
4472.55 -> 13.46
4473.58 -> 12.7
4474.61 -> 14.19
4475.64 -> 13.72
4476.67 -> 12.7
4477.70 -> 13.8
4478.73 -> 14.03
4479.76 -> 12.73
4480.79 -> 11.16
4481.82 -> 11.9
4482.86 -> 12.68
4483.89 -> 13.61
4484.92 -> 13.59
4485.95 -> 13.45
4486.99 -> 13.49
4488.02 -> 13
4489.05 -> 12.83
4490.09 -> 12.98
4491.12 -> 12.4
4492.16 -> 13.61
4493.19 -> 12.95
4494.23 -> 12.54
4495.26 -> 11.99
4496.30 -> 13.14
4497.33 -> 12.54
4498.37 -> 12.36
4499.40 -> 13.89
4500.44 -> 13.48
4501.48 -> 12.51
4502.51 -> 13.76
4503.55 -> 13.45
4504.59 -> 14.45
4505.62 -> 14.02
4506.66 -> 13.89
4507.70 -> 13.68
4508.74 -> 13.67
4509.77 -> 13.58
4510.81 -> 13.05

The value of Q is -0.14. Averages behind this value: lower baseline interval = 12.3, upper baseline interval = 13.1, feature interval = 14.2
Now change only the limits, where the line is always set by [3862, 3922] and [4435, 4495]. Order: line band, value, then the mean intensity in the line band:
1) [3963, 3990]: 0.18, 11.1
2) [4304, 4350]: 0.06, 12.5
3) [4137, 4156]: -0.09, 14.2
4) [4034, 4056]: -0.13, 14.7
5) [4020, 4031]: -0.12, 14.7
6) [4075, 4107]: 0.03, 12.8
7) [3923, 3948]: 0.05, 12.6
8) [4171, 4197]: -0.06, 13.9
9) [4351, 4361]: 0.10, 12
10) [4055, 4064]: -0.10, 14.4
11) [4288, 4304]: 0.07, 12.3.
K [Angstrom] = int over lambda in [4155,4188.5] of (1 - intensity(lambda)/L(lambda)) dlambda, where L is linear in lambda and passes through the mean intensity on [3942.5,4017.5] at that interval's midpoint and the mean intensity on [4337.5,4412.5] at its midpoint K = -2.3 Angstrom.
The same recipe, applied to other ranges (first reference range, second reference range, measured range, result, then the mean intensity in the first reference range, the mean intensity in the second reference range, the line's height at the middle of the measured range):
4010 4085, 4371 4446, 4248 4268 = 0.75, 14.4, 13.1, 13.7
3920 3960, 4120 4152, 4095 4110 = 1.89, 12.7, 14.2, 13.9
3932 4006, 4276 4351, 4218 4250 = -3.81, 12.3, 12.5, 12.5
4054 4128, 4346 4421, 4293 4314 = 1.65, 13.4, 12.8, 12.9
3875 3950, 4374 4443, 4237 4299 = -0.89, 12.6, 13.1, 13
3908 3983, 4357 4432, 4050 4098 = -4.49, 12.3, 13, 12.5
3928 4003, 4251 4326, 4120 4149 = -3.59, 12.2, 12.8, 12.5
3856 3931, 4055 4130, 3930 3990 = 6.45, 13.1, 13.3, 13.2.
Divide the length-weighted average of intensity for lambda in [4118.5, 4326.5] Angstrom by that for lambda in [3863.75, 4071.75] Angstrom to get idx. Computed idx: 1.0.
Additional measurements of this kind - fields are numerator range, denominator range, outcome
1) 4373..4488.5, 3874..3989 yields 1.07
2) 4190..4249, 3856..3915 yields 1.07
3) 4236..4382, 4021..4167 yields 0.93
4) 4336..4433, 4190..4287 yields 0.95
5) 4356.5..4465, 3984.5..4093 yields 0.92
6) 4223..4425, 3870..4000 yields 1.04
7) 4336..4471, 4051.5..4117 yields 0.98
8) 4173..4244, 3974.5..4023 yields 1.00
